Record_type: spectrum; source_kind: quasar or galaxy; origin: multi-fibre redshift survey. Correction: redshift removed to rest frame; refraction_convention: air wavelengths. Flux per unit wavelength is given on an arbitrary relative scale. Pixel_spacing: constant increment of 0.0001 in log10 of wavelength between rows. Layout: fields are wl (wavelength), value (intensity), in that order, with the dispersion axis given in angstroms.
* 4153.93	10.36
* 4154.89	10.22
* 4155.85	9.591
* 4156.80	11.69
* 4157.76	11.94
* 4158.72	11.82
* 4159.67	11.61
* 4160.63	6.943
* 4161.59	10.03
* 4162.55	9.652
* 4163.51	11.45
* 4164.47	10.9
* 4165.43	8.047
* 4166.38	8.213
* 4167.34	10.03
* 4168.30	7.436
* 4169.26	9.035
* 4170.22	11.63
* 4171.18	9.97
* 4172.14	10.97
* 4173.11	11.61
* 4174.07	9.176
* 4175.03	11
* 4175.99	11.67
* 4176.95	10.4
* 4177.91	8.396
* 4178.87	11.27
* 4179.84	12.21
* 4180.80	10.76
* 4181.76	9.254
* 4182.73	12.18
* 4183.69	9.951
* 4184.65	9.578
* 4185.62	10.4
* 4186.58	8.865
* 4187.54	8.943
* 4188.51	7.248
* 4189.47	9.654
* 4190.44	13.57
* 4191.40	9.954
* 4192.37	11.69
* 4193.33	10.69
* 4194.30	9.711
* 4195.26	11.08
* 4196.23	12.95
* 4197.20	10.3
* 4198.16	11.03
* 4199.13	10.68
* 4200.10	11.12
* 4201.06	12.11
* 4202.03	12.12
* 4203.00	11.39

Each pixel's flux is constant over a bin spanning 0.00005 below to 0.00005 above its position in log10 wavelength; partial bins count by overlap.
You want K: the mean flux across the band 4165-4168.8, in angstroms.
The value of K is 8.46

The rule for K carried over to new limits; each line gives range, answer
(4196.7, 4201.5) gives 11.1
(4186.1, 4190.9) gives 9.64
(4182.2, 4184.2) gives 11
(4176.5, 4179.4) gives 10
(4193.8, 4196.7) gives 11.2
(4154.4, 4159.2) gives 11.1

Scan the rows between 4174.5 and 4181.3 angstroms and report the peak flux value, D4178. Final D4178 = 12.21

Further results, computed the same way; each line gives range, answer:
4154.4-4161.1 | 11.94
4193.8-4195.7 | 11.08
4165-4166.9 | 8.213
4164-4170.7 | 11.63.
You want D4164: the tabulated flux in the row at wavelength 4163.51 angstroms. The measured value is 11.45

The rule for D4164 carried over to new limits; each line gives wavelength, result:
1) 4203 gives 11.39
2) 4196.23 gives 12.95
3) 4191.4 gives 9.954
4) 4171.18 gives 9.97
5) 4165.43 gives 8.047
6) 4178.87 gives 11.27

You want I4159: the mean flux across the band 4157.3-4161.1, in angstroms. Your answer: 10.6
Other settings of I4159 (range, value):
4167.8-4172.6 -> 9.81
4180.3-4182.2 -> 10.1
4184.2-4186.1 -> 9.97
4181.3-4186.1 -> 10.3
